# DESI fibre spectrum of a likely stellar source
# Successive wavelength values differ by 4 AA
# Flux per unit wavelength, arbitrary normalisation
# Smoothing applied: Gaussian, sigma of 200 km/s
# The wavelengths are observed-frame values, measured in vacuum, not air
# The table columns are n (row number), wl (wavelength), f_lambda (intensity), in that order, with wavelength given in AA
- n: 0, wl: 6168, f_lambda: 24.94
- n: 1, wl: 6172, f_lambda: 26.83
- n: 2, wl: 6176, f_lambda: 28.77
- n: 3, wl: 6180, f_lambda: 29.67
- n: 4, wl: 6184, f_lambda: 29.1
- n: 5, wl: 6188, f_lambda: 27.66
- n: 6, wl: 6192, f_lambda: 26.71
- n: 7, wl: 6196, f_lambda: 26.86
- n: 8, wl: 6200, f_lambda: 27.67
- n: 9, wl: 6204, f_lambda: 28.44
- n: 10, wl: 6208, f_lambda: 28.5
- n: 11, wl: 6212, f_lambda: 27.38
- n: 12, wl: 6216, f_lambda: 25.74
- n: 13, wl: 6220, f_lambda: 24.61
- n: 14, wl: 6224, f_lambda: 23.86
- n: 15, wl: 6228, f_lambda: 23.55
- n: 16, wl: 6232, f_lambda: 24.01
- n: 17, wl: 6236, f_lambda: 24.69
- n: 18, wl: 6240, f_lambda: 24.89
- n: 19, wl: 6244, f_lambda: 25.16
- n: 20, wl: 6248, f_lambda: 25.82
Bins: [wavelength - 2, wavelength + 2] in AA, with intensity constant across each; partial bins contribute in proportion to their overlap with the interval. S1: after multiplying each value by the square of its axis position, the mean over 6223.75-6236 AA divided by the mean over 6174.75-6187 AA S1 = 0.84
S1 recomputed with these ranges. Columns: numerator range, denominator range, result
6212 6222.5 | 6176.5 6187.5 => 0.89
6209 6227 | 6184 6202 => 0.94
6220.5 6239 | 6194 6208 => 0.88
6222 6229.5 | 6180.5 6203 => 0.86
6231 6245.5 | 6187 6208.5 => 0.91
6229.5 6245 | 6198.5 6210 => 0.88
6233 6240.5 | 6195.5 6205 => 0.90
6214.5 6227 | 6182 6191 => 0.88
